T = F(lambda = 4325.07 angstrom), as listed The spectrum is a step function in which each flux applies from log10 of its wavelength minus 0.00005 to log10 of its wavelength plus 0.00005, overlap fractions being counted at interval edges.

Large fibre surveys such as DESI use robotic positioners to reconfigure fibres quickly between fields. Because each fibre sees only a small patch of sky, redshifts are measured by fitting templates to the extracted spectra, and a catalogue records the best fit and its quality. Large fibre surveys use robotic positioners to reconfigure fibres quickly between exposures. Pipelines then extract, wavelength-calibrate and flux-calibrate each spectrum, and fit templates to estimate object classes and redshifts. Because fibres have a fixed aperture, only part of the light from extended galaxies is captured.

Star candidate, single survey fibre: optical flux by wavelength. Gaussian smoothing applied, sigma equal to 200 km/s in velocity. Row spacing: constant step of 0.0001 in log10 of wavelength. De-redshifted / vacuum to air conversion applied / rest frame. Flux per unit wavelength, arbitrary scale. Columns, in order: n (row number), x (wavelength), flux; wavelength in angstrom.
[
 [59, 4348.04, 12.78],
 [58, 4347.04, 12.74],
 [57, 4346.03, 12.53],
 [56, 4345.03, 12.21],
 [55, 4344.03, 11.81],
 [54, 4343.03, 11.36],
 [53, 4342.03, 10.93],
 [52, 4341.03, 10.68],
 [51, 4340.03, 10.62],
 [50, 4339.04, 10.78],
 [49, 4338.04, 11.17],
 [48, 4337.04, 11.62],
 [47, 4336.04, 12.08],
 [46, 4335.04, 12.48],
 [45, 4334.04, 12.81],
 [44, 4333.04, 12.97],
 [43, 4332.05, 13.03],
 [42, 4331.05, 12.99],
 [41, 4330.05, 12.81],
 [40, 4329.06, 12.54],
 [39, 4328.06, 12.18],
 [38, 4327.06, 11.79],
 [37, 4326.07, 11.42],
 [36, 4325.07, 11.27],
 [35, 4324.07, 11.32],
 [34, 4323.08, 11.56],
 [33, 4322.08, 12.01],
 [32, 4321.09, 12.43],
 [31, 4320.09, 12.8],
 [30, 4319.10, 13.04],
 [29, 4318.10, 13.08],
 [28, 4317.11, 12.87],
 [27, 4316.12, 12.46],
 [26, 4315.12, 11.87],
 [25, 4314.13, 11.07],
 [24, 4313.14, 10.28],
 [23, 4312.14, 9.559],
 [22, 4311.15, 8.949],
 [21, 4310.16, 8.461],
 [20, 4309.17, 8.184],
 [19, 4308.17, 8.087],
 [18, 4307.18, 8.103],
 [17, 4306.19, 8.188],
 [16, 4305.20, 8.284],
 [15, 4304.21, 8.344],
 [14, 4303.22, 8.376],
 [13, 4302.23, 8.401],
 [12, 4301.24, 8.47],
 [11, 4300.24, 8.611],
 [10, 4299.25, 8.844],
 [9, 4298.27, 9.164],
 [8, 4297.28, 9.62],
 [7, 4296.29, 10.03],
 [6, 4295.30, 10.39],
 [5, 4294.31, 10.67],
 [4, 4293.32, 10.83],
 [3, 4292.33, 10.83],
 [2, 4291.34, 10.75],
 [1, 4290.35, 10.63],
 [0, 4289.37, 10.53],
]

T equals 11.27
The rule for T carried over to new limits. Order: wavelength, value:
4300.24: 8.611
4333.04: 12.97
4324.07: 11.32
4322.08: 12.01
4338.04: 11.17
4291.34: 10.75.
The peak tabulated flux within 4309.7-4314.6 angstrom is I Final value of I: 11.07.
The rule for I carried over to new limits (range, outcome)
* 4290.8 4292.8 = 10.83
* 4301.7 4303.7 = 8.401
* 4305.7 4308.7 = 8.188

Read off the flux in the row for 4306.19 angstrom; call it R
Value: 8.188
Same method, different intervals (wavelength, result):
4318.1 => 13.08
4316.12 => 12.46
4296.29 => 10.03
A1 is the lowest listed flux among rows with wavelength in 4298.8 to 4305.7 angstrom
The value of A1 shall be 8.284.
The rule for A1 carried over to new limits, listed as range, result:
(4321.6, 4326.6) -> 11.27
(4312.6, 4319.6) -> 10.28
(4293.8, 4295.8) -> 10.39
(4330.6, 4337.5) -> 11.62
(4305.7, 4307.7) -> 8.103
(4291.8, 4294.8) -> 10.67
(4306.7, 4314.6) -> 8.087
